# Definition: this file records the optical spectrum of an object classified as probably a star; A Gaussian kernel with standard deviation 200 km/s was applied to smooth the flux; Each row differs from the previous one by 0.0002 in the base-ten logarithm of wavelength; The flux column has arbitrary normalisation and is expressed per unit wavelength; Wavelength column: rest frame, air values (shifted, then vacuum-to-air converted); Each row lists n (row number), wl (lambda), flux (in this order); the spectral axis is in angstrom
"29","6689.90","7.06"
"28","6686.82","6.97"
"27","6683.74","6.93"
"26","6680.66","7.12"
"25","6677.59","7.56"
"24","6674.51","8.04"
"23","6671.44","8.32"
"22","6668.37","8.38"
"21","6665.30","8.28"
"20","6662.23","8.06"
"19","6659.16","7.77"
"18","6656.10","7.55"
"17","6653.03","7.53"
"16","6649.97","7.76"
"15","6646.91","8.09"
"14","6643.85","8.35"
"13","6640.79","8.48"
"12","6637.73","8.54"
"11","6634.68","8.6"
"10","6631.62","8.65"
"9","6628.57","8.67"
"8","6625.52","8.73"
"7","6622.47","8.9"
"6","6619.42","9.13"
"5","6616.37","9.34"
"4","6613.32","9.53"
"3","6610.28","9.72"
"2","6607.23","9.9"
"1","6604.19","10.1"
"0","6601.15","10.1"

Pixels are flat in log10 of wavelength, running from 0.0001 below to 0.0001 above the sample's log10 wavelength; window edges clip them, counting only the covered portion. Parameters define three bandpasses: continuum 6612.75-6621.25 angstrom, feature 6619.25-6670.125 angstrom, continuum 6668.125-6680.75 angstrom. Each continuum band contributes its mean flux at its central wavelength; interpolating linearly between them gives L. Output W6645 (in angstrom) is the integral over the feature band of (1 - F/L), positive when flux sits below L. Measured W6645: 1.9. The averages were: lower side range 9.29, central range 8.3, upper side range 7.92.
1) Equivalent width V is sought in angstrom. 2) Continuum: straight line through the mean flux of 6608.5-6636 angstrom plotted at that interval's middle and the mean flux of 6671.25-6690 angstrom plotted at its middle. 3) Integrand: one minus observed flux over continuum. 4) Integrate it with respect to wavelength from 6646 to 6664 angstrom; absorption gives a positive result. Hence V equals 0.72 angstrom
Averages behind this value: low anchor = 9.04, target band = 7.79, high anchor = 7.39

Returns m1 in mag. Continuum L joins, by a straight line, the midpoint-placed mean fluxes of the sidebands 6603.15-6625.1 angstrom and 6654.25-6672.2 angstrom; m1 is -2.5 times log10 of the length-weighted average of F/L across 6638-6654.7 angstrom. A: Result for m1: 0.060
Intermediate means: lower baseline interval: 9.46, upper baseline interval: 8.04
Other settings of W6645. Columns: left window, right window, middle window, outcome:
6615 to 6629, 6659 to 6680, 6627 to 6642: 0.2 angstrom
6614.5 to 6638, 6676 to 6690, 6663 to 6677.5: -1.3 angstrom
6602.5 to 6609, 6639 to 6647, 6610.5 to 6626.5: 0.4 angstrom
